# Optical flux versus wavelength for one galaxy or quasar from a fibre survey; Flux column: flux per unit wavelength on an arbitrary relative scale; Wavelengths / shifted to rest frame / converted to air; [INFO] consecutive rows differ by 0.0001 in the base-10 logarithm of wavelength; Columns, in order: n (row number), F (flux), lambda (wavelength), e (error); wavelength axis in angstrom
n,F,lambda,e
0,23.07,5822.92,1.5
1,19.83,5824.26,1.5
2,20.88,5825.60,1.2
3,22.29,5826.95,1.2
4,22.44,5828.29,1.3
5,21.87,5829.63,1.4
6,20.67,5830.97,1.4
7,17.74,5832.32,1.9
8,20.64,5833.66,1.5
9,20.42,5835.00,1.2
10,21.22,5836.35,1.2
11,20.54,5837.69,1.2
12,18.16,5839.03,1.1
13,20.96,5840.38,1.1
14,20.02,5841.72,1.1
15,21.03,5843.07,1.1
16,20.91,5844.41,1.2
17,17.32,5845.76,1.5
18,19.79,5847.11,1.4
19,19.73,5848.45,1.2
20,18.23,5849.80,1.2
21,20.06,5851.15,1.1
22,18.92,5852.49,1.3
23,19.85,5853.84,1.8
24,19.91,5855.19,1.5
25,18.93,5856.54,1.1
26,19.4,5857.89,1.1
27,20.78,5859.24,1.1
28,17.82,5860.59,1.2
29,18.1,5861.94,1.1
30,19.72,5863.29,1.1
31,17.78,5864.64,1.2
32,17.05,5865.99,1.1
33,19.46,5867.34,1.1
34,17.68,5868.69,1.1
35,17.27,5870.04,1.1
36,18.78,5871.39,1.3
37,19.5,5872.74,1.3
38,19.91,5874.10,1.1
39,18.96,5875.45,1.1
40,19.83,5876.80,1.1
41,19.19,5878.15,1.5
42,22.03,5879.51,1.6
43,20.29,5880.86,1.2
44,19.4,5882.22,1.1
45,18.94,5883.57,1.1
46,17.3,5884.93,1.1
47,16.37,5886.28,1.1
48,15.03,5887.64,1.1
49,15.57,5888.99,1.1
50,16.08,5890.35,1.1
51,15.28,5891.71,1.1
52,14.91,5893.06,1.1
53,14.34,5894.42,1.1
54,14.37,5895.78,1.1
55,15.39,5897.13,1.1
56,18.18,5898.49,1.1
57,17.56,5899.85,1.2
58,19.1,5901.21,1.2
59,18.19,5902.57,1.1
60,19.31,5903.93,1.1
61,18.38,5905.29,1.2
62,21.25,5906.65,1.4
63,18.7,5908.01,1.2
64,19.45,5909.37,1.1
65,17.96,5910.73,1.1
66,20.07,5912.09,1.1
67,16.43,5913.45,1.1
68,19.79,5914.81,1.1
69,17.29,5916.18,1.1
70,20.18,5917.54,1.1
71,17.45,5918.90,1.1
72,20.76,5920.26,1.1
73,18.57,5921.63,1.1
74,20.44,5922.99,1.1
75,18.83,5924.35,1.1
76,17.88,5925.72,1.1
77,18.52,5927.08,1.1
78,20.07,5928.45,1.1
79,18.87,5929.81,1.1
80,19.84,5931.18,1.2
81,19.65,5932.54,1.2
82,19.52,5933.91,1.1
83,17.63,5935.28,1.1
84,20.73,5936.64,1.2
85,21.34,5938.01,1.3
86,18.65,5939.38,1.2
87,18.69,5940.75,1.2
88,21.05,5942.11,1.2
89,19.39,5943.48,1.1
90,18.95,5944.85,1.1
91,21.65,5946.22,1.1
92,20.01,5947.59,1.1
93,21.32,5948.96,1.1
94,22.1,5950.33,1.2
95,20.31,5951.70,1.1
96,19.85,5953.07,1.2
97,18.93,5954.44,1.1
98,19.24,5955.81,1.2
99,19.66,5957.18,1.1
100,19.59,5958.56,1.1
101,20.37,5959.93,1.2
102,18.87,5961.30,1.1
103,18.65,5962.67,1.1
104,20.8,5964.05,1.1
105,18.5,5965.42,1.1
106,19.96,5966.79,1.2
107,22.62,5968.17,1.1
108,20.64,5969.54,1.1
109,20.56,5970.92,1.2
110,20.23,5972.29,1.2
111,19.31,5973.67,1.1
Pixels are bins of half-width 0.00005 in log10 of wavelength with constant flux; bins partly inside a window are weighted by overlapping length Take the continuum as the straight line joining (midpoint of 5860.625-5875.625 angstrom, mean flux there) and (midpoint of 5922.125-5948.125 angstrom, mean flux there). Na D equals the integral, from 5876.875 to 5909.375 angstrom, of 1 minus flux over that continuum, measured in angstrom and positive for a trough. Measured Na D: 2.1 angstrom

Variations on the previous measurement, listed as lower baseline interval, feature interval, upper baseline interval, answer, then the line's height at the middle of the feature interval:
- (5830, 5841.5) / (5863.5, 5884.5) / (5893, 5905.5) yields -1.0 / 18.2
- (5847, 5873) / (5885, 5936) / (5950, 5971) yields 3.8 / 19.5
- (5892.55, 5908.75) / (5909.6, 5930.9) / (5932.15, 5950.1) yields -0.3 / 18.7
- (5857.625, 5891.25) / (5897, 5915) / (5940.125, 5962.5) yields 0.4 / 19.1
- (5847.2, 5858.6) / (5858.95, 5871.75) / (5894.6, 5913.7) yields 0.5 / 19.1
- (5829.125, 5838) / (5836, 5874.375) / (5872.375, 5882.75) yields 1.7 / 20.2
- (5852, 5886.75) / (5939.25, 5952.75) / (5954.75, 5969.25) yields -0.4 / 19.7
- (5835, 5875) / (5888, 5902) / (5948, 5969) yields 2.5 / 19.6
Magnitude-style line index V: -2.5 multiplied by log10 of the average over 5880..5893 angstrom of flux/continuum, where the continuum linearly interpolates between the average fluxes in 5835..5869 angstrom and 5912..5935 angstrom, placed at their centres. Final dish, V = 0.13 mag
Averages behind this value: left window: 19.4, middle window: 17.1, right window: 19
